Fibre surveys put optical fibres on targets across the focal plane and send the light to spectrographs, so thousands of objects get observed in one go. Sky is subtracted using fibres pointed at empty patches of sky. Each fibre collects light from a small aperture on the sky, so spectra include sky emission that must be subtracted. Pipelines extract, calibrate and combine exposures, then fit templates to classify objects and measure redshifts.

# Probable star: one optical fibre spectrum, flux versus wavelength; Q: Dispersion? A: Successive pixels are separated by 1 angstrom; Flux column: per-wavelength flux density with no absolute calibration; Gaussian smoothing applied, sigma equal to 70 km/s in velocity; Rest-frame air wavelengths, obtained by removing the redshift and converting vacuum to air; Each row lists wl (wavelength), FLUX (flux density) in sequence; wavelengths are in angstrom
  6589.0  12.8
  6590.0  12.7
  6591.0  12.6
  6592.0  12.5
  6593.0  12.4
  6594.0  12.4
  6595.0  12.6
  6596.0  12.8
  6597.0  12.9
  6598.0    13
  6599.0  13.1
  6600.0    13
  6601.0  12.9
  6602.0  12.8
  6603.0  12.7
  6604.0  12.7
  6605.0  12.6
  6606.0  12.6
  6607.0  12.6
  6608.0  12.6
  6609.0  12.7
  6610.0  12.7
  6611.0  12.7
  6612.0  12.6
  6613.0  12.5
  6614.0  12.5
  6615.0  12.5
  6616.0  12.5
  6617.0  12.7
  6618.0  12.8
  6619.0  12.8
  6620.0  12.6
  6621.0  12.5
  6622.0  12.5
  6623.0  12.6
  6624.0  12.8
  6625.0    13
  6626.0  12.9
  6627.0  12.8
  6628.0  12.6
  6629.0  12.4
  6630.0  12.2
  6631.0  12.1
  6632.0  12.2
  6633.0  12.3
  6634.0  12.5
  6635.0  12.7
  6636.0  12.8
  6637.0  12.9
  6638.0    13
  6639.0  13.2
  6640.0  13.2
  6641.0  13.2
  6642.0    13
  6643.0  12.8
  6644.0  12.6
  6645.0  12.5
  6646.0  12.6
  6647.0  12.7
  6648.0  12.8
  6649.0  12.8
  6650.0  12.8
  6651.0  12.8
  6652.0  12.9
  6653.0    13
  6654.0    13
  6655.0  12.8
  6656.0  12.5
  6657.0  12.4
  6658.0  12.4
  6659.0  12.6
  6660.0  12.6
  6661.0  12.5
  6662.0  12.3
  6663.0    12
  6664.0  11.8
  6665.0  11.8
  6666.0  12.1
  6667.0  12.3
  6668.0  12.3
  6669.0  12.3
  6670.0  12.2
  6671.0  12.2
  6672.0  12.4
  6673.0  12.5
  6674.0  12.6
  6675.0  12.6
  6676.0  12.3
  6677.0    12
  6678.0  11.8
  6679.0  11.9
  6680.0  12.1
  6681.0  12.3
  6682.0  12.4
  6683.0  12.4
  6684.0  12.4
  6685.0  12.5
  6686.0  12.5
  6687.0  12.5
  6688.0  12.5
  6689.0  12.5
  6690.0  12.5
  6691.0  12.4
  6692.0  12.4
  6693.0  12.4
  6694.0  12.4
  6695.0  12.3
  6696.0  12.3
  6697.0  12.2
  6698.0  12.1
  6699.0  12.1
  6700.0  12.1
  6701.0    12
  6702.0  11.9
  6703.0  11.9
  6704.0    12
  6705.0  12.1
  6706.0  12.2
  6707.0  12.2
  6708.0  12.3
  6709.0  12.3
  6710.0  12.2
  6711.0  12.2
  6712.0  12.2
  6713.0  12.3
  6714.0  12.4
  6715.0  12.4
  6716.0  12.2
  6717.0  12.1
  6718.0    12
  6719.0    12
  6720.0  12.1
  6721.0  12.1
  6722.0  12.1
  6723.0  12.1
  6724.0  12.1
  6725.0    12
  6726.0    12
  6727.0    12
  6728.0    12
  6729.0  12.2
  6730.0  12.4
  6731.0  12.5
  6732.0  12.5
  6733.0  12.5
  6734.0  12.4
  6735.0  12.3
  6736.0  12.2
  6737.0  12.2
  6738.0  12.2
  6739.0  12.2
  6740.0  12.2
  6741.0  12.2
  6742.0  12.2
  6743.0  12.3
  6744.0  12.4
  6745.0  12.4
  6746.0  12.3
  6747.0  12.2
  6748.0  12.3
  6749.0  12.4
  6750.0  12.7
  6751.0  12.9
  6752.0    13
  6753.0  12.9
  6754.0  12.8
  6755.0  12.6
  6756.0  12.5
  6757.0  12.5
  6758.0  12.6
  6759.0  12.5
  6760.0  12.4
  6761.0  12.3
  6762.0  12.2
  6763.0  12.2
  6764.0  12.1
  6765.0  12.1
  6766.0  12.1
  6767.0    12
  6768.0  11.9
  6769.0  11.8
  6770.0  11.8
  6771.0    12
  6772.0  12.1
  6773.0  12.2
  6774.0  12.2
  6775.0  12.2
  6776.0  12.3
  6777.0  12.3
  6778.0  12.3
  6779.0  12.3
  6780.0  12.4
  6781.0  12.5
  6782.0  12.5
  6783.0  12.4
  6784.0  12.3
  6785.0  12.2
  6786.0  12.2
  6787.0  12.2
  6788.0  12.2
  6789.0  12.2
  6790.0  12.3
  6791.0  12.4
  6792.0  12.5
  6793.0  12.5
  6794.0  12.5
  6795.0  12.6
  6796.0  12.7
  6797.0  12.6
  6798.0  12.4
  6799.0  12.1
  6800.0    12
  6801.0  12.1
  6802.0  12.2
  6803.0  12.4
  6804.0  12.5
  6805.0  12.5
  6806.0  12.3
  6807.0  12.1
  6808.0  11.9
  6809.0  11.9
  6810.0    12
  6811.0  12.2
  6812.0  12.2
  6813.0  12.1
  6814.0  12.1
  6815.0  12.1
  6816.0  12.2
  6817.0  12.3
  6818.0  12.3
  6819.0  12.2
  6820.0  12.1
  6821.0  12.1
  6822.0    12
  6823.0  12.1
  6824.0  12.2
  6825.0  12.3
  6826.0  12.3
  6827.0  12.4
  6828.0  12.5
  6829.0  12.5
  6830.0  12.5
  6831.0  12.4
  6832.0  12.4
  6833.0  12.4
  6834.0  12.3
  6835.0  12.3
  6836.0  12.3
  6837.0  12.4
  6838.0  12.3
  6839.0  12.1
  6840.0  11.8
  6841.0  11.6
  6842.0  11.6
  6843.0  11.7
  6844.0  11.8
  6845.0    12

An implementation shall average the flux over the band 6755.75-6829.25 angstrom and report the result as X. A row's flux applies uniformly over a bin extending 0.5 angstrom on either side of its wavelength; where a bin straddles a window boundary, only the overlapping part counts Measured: 12.3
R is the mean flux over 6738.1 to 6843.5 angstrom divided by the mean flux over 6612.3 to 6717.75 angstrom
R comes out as 1.0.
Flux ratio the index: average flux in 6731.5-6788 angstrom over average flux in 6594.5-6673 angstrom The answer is 1.0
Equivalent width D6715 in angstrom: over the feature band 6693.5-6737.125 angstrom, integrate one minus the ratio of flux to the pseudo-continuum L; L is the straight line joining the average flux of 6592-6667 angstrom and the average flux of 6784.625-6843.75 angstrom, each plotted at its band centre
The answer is 0.9 angstrom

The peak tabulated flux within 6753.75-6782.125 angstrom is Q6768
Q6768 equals 12.8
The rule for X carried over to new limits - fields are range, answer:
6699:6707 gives 12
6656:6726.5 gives 12.2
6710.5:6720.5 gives 12.2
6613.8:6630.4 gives 12.6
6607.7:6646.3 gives 12.7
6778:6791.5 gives 12.3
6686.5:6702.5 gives 12.3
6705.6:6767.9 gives 12.3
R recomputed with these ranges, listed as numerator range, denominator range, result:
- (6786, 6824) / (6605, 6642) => 0.97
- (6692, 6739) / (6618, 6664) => 0.96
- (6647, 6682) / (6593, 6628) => 0.98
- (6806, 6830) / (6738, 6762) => 0.98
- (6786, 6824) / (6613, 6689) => 0.98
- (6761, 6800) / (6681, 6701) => 0.99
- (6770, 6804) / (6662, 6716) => 1.01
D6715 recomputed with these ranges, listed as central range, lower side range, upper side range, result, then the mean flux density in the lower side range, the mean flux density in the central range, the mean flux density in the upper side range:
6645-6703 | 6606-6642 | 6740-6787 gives 0.8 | 12.7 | 12.4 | 12.3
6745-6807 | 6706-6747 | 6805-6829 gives -0.7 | 12.2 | 12.3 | 12.2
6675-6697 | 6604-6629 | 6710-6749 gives 0.1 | 12.7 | 12.3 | 12.2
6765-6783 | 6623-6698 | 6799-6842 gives 0.2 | 12.5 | 12.2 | 12.2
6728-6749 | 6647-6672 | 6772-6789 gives 0.1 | 12.5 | 12.3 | 12.3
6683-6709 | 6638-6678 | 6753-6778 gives 0.4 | 12.5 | 12.3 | 12.3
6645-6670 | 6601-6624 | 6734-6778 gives 0.1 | 12.6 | 12.5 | 12.3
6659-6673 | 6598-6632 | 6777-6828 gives 0.3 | 12.7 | 12.2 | 12.3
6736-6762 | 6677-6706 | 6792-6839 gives -0.4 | 12.2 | 12.4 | 12.3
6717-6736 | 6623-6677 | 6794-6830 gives 0.4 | 12.6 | 12.2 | 12.2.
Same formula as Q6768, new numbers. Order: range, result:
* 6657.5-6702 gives 12.6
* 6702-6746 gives 12.5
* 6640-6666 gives 13.2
